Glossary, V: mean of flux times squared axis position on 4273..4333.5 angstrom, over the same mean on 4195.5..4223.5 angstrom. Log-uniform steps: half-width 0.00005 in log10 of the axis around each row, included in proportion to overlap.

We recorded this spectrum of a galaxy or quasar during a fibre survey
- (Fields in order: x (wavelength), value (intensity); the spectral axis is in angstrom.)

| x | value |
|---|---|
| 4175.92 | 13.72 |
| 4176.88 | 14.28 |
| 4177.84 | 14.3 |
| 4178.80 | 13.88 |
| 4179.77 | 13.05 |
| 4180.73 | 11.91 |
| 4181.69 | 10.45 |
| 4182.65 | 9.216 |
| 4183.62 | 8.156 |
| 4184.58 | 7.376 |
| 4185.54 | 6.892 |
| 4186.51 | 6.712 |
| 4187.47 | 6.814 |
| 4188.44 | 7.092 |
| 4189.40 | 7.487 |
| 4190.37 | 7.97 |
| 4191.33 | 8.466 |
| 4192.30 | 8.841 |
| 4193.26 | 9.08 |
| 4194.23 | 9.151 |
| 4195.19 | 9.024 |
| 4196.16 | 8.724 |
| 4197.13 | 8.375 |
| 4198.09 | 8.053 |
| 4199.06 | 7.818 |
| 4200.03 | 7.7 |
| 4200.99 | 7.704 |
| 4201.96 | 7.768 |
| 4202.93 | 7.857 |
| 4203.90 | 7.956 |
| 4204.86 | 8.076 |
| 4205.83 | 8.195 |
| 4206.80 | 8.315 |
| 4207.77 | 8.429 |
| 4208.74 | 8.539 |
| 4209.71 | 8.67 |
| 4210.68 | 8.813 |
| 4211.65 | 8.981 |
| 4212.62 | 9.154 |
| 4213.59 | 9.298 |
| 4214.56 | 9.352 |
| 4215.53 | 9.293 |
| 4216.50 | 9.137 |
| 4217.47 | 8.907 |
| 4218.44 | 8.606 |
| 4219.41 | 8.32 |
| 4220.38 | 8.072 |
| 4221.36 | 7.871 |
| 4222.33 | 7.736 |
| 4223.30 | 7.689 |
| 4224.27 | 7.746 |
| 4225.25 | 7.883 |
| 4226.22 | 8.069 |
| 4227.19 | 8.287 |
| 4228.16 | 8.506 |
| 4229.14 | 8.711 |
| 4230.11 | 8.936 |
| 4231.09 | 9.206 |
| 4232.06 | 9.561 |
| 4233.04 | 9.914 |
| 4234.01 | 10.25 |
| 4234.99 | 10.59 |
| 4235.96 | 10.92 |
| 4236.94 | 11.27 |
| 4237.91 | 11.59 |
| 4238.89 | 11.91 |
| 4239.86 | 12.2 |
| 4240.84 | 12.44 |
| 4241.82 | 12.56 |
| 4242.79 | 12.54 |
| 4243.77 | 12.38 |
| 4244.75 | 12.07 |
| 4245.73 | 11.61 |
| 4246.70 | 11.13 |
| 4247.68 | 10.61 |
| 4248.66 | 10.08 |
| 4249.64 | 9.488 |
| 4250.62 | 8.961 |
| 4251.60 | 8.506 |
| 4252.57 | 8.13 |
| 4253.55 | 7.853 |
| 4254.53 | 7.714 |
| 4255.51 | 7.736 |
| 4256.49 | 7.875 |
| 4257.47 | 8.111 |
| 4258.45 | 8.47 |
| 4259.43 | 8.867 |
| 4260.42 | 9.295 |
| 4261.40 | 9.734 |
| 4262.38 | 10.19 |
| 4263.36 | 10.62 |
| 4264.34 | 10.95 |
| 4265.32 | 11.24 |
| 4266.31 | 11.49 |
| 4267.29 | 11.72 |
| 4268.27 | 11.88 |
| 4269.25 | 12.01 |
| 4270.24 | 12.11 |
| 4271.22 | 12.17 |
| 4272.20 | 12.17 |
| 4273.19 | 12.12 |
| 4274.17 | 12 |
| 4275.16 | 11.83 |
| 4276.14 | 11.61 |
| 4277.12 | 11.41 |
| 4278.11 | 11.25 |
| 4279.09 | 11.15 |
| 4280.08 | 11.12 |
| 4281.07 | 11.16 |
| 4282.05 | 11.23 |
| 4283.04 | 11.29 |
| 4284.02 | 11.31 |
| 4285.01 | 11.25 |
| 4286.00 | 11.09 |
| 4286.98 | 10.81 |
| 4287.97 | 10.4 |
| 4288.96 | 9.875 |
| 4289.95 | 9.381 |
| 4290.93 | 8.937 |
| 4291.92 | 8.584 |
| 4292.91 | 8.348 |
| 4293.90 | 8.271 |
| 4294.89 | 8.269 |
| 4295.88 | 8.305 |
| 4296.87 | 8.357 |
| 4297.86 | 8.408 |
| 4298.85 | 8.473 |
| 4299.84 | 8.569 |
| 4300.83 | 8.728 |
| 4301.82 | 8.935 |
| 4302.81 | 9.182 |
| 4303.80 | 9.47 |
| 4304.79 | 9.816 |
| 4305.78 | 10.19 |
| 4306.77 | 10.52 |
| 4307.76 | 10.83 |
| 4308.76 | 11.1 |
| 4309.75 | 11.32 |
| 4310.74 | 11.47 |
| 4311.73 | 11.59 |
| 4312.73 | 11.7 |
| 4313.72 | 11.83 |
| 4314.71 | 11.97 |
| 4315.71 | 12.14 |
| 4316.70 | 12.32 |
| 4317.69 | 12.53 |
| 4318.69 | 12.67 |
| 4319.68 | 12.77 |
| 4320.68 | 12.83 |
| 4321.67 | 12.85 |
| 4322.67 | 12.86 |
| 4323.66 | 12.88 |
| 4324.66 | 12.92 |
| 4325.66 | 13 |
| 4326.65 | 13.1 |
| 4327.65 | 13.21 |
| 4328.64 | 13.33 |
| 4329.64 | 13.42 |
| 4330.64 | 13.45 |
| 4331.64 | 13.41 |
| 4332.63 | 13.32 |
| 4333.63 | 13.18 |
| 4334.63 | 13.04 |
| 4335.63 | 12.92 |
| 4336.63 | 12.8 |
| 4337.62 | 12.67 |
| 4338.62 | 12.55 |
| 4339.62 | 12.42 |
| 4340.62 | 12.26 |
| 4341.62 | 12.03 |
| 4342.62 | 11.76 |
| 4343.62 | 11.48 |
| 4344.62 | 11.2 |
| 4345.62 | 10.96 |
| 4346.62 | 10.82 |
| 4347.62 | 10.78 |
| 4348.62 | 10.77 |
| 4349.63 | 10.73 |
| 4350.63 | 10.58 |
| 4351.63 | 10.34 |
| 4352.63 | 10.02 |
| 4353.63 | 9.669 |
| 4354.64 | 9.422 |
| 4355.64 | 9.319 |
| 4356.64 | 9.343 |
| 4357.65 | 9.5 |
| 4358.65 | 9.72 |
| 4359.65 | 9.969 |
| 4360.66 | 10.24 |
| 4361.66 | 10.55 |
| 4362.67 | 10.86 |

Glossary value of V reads 1.38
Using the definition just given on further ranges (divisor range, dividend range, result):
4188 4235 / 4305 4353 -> 1.49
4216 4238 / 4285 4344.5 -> 1.31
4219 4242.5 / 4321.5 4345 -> 1.39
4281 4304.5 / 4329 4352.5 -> 1.29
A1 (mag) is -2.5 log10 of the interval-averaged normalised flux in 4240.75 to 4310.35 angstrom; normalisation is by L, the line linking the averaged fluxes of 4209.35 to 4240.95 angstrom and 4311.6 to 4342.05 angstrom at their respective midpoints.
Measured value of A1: 0.07 mag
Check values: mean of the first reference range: 9.3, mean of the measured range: 10.2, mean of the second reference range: 12.7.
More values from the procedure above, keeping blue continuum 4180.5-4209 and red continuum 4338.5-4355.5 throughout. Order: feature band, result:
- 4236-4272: -0.133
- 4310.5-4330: -0.197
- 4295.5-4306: 0.139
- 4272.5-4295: -0.083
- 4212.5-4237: -0.018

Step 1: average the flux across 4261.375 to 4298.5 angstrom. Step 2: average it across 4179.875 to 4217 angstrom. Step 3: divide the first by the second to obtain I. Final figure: 1.25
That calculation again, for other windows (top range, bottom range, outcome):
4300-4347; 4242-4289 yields 1.12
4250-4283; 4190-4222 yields 1.22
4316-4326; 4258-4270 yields 1.21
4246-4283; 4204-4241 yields 1.14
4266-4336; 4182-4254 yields 1.24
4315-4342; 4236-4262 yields 1.27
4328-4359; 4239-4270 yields 1.12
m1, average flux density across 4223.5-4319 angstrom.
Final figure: 10.3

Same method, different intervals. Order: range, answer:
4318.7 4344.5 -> 12.8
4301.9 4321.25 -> 11.3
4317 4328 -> 12.9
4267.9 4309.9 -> 10.3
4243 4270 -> 10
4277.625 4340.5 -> 11.2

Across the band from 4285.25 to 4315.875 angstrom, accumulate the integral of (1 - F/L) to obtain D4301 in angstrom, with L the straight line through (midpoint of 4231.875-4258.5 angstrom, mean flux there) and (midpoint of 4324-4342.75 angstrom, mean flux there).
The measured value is 5.3 angstrom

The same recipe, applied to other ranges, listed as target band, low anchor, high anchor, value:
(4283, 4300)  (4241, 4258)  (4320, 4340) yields 3.08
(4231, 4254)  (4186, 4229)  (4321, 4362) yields -3.82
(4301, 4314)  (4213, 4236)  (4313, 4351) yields 1.15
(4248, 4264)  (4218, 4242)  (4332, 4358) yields 1.67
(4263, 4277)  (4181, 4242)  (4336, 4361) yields -2.90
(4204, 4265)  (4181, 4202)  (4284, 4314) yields -4.11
